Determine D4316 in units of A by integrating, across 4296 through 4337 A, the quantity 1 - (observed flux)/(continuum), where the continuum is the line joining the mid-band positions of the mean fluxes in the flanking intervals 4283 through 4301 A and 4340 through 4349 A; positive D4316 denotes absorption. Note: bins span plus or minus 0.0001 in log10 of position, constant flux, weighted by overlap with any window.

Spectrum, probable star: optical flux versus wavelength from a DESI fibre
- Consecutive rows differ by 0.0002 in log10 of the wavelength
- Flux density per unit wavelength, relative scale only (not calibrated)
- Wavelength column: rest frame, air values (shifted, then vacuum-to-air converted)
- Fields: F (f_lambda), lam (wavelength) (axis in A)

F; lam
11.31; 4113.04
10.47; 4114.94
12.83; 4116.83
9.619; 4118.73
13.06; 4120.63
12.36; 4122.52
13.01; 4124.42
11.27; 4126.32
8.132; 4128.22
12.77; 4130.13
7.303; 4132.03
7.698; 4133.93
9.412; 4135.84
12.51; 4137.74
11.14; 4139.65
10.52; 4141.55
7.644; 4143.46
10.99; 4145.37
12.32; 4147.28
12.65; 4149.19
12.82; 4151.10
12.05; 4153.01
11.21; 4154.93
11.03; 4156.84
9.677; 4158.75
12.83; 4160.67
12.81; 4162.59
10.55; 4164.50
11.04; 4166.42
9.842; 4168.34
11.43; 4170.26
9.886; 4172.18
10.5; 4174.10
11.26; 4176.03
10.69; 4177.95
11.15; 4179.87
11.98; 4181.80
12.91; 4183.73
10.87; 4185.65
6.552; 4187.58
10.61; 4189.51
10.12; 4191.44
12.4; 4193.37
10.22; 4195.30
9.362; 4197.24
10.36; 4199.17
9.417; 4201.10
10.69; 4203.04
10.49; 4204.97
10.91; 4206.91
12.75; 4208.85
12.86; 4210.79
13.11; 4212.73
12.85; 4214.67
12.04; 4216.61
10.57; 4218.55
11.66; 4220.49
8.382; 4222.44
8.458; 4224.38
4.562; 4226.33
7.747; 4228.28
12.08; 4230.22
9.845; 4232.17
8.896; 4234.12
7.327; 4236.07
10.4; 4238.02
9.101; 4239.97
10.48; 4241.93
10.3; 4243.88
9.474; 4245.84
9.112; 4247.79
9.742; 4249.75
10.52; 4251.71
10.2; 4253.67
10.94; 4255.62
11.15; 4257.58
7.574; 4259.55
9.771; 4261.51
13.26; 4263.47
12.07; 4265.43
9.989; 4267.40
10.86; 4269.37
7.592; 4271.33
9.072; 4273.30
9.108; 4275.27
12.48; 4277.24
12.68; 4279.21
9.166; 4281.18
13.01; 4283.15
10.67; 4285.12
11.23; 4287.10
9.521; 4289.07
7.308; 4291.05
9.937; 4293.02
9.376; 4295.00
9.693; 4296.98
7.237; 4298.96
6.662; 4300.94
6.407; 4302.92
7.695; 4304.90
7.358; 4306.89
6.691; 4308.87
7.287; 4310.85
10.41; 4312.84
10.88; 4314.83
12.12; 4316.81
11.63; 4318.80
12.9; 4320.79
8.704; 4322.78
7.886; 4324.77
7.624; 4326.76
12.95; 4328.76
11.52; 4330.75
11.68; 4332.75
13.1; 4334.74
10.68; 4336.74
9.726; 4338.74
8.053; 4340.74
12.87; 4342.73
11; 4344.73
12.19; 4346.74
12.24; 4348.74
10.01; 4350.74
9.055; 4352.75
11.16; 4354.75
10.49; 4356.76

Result 3.1 A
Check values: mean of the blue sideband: 9.44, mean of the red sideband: 11.3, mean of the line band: 9.56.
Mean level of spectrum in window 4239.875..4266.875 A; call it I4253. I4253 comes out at 10.3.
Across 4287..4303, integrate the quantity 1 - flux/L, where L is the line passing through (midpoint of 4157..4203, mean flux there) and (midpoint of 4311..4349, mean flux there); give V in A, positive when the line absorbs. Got 3.3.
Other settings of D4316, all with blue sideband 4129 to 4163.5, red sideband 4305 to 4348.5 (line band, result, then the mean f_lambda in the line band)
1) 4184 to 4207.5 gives 1.2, 10.2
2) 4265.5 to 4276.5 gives 0.9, 9.62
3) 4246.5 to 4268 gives 0.4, 10.4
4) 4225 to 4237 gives 2.5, 8.41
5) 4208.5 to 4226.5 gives -0.4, 10.9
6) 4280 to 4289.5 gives -0.3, 10.8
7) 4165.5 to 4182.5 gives 0.0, 10.8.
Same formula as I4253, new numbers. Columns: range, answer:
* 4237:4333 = 9.85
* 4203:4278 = 10.2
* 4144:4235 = 10.8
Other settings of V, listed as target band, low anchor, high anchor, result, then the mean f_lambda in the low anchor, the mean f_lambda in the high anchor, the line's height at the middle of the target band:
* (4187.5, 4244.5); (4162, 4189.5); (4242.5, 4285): 2.2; 10.8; 10.4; 10.6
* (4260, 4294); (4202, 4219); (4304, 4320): -0.7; 11.8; 9.32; 10.2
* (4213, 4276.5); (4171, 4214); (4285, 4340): 2.6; 10.9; 9.58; 10.3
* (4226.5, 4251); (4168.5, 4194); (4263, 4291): 2.9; 10.7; 10.6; 10.7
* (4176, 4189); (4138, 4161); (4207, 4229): 0.2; 11.2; 10.5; 10.9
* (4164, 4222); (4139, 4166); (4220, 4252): -3.8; 11.3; 9.24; 10.3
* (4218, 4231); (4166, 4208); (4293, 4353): 1.8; 10.6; 9.87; 10.4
